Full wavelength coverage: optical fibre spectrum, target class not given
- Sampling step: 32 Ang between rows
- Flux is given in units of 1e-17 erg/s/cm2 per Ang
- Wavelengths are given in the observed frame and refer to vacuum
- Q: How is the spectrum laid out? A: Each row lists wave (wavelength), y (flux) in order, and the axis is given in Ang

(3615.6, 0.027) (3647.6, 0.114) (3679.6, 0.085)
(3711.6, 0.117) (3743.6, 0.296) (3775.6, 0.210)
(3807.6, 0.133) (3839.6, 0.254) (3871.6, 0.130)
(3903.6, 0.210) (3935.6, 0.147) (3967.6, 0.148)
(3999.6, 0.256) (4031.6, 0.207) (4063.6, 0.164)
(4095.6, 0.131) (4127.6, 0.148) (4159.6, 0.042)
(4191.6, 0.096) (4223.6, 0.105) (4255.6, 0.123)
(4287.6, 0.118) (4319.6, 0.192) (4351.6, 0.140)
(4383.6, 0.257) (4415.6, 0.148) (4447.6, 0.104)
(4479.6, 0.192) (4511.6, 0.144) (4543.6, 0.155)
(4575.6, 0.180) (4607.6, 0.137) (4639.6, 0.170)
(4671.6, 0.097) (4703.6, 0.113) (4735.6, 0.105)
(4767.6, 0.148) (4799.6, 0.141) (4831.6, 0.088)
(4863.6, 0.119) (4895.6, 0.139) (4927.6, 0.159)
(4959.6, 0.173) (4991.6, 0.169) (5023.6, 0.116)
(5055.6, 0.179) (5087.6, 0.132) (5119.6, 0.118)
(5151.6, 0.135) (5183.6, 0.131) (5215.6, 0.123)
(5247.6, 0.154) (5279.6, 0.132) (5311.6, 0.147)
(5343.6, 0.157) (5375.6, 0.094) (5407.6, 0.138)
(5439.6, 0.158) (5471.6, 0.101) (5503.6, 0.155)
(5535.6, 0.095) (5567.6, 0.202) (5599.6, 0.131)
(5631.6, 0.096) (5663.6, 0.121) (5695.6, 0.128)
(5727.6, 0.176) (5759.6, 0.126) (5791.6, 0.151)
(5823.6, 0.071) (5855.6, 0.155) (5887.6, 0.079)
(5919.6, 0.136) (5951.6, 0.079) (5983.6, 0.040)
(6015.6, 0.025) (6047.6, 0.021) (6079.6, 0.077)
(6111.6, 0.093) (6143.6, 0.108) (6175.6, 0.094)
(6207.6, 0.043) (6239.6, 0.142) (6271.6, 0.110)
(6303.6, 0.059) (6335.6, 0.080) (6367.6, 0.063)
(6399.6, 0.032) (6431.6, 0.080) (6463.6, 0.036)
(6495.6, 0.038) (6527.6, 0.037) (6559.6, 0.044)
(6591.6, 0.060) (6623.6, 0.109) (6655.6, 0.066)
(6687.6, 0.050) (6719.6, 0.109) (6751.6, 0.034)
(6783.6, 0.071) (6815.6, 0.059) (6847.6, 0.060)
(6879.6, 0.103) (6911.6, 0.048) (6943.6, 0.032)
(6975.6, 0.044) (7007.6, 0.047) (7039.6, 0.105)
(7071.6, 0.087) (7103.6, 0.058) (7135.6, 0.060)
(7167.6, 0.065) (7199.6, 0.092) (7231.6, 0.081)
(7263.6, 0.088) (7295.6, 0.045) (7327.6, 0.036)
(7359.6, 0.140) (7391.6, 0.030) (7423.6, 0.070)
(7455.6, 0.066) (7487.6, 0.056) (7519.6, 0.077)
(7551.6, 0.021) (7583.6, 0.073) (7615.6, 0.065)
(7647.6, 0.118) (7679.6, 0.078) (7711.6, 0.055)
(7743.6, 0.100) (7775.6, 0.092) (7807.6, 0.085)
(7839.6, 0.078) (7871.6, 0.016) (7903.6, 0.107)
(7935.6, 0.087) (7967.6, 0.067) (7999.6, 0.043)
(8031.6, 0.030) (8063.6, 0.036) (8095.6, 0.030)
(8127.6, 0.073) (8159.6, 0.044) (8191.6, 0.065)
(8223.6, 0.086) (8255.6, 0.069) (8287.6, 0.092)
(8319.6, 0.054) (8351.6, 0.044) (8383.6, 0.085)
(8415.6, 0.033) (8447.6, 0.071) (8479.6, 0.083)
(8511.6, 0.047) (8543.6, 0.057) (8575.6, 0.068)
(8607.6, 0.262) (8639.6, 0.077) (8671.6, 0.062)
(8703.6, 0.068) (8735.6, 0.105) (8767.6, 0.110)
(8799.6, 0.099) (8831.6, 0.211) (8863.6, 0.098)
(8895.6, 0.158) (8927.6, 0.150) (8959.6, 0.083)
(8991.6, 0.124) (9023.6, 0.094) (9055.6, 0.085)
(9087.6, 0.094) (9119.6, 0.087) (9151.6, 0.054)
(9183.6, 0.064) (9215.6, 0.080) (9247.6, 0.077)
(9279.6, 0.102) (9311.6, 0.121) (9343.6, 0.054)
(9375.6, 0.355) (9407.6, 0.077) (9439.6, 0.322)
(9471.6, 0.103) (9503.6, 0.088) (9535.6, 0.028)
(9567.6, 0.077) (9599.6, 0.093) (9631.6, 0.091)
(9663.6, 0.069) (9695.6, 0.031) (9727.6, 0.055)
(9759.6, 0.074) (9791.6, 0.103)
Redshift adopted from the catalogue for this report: 1.31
